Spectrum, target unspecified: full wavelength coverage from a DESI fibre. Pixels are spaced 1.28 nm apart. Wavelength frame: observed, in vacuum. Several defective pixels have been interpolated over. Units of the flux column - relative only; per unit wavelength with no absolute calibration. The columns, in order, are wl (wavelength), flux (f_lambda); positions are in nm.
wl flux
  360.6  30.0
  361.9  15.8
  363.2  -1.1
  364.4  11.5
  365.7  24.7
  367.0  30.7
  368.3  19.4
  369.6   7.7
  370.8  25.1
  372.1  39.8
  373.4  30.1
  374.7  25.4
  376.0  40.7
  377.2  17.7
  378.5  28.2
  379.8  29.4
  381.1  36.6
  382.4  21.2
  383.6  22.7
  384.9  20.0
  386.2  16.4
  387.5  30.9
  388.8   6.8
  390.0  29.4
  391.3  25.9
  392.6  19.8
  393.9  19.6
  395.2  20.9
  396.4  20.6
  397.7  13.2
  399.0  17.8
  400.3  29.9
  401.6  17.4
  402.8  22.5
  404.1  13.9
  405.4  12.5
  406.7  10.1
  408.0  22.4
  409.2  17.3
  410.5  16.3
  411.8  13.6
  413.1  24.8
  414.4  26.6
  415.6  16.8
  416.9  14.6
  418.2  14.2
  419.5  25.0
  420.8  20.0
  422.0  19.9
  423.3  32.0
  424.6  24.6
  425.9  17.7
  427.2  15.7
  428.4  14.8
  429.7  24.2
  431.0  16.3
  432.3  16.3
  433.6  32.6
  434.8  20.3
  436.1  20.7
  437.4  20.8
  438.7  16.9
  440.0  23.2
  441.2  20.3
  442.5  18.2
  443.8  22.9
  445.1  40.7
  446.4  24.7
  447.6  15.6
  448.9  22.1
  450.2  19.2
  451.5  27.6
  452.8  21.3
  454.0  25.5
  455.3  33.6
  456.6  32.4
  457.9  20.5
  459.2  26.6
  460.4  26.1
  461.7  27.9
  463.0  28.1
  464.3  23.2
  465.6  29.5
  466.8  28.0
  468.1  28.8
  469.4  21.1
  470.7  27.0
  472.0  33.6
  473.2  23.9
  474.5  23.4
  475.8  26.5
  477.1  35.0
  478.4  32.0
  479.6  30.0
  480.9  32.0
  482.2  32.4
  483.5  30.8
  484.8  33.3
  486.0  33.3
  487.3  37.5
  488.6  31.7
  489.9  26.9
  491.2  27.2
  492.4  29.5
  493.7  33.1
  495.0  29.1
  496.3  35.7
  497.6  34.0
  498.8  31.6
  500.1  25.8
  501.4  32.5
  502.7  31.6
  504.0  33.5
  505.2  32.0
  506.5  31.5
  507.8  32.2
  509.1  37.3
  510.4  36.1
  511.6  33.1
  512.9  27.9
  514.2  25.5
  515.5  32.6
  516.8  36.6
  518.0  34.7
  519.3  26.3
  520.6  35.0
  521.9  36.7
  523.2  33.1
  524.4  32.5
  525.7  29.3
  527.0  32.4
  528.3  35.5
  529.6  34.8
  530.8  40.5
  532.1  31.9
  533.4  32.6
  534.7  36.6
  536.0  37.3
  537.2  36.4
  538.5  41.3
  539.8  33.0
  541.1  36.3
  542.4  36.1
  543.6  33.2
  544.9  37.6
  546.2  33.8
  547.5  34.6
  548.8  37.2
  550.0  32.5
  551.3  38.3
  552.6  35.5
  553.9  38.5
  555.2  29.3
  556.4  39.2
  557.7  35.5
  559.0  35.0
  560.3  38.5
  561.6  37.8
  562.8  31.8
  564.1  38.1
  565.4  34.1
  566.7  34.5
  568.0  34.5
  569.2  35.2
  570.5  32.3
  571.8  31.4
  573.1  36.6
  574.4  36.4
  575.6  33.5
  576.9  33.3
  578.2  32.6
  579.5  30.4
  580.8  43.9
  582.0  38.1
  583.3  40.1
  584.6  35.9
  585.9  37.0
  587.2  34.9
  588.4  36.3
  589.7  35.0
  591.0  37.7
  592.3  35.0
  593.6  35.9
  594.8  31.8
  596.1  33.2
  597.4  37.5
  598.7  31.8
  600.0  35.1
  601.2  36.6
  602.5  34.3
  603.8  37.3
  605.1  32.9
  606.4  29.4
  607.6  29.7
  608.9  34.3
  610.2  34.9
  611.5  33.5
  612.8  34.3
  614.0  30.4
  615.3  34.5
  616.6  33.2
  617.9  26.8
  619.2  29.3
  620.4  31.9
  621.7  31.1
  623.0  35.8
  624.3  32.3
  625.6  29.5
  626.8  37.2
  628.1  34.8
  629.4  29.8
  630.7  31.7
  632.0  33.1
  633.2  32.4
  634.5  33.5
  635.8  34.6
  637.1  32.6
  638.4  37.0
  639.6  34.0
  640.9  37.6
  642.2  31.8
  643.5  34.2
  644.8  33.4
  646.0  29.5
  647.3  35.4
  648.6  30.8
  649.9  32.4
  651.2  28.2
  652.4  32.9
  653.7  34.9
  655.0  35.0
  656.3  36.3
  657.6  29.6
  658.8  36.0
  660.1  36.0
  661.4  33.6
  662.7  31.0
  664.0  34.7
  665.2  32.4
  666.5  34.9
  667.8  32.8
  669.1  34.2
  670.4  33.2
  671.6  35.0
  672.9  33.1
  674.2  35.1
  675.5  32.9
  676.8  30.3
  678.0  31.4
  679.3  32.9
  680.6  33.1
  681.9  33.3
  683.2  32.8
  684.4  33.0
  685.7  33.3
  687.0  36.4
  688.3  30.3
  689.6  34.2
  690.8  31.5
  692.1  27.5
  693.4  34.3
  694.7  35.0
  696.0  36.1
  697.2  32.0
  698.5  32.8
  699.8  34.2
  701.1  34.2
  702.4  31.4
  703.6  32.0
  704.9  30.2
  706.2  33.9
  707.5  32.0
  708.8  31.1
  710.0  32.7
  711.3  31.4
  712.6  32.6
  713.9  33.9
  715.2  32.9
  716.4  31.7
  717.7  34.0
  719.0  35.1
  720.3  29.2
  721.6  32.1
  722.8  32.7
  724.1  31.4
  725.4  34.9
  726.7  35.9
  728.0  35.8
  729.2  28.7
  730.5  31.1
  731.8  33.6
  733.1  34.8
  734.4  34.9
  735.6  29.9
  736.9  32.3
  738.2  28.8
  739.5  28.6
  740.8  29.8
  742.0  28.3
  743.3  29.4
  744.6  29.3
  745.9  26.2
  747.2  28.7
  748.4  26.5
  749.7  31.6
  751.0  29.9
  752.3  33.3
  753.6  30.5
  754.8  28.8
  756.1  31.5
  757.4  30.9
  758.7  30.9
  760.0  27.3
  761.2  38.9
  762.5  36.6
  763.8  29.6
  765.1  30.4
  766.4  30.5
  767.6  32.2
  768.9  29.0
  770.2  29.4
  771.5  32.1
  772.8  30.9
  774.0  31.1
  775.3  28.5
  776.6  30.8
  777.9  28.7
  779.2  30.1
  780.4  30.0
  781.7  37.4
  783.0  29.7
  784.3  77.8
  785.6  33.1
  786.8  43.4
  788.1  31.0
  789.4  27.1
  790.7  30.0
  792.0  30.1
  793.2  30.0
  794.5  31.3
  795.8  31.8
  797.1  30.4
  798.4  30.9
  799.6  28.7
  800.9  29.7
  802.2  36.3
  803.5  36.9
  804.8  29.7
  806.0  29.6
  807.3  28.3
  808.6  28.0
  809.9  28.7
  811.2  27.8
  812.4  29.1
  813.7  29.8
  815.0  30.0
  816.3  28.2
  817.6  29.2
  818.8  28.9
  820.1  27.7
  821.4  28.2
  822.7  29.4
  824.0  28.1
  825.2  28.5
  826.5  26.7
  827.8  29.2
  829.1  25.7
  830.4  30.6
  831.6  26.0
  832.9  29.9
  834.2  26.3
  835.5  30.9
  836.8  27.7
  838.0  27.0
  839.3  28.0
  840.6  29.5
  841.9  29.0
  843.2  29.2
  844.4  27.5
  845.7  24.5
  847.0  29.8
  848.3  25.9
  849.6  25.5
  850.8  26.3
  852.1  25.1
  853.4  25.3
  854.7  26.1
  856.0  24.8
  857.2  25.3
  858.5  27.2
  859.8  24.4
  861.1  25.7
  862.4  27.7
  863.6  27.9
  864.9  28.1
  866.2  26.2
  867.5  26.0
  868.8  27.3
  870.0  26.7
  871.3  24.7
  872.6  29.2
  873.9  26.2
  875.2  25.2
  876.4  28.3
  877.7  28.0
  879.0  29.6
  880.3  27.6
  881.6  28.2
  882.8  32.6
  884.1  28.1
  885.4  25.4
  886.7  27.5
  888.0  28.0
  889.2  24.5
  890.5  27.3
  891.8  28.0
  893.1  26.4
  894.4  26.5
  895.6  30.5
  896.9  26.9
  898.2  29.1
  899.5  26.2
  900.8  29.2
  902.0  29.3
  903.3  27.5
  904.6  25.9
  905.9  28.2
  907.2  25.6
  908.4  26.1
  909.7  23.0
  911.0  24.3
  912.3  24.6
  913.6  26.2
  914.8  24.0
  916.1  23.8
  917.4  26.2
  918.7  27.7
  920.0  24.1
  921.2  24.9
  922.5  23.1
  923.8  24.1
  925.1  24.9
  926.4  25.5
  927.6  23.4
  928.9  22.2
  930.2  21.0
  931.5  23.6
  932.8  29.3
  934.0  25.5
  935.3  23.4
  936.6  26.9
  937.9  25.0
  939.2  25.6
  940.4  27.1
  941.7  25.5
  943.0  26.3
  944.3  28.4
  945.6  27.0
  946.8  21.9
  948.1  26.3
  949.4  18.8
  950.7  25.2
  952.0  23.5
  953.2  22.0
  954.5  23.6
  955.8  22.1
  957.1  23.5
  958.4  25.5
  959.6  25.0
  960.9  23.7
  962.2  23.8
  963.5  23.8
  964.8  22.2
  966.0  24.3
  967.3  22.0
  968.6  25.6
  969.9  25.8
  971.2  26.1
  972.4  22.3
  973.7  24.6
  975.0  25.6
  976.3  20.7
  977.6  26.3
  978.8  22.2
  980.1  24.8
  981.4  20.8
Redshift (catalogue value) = 0.194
